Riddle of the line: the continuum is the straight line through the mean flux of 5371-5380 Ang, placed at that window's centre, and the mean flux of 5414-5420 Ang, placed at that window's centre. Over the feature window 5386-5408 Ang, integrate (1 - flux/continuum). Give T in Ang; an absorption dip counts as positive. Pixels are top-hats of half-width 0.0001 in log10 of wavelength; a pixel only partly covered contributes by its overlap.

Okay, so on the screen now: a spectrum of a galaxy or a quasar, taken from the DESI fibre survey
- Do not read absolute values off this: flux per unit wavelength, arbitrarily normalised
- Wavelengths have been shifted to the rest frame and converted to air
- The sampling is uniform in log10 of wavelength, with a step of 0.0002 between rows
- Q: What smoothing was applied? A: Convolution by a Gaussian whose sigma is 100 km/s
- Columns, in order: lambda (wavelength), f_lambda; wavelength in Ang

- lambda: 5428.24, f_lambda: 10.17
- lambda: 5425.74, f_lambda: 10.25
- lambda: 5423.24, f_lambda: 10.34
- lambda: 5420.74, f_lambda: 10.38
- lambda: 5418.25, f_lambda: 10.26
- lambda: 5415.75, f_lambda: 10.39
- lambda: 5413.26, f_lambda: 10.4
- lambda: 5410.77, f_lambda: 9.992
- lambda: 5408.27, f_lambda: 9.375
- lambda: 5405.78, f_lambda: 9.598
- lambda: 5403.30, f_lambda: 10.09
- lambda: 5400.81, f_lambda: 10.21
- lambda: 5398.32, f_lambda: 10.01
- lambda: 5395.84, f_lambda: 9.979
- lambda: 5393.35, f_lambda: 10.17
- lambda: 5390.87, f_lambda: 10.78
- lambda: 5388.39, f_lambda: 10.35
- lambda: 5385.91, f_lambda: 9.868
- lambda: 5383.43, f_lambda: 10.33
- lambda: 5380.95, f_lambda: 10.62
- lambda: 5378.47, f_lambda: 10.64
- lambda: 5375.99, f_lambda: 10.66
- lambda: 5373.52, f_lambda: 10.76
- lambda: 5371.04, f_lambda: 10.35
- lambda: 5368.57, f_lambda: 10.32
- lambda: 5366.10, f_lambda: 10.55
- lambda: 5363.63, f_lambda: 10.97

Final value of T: 0.80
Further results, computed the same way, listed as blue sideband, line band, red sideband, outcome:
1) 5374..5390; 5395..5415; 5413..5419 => 0.79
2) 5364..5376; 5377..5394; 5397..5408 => -0.25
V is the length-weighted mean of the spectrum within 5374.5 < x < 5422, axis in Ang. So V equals 10.2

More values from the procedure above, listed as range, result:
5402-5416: 9.95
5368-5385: 10.5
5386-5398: 10.3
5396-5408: 9.94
